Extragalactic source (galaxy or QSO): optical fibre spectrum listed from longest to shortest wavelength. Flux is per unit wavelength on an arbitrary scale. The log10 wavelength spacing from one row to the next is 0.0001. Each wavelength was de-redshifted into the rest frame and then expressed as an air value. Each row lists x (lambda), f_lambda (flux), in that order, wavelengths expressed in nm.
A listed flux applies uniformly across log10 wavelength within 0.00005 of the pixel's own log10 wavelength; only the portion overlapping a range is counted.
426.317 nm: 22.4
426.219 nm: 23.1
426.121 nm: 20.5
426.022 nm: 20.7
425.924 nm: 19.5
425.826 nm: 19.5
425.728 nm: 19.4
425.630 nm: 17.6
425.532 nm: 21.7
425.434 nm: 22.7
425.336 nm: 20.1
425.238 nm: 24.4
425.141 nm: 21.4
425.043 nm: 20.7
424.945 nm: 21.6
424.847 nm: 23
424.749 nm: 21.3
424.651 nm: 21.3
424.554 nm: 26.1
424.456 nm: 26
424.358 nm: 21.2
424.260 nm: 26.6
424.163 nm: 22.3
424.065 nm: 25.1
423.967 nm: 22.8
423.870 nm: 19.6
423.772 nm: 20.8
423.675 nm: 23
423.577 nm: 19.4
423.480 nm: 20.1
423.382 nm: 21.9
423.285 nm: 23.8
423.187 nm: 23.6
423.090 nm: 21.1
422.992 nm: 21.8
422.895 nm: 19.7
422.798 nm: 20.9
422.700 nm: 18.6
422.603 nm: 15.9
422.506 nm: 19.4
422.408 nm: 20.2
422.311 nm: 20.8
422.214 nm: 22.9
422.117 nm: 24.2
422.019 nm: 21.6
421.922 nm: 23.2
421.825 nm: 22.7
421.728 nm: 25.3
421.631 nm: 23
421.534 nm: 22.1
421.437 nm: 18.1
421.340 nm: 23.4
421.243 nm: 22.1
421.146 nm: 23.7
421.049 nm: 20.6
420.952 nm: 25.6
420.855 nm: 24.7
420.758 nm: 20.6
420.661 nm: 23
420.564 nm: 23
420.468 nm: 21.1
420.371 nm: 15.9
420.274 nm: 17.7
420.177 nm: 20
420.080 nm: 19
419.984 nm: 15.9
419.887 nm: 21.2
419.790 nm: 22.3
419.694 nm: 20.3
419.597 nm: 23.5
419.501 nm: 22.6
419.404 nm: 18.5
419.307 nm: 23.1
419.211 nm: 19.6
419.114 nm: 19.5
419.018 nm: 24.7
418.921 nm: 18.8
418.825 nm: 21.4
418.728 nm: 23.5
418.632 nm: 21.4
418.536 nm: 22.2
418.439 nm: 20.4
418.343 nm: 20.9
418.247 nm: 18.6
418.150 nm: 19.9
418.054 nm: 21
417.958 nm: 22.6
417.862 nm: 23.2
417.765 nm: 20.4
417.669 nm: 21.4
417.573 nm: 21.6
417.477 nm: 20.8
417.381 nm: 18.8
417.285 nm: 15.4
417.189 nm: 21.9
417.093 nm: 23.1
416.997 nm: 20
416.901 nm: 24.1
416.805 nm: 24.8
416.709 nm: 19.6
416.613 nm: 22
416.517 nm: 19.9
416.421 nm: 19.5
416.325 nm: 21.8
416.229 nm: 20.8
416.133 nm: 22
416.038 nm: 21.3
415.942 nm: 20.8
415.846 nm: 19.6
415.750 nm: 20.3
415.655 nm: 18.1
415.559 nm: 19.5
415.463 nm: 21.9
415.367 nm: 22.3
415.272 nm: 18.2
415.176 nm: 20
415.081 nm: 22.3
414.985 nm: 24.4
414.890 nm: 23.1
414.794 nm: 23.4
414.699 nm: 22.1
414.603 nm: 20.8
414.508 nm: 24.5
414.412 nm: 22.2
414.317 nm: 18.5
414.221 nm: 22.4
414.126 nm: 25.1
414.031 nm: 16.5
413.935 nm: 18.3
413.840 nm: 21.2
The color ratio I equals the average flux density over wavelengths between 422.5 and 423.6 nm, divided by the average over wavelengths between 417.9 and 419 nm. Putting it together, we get 1.0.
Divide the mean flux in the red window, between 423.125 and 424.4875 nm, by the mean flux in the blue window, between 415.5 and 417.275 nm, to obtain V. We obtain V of 1.08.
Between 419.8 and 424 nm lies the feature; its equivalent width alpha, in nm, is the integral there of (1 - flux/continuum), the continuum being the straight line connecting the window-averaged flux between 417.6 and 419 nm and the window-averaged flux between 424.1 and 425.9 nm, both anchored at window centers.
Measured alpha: 0.08 nm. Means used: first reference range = 21.2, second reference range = 22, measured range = 21.3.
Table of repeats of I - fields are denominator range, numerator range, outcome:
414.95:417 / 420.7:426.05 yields 1.04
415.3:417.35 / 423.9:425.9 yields 1.06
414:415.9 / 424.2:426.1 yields 1.02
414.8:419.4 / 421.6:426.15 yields 1.03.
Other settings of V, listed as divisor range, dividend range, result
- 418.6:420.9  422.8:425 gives 1.07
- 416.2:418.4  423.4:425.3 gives 1.07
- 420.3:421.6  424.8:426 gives 0.96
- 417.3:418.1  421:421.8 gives 1.06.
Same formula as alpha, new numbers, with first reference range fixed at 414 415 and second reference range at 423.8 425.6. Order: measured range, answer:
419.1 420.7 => 0.14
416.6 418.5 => 0.11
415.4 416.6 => 0.09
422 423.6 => 0.11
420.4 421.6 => 0.01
